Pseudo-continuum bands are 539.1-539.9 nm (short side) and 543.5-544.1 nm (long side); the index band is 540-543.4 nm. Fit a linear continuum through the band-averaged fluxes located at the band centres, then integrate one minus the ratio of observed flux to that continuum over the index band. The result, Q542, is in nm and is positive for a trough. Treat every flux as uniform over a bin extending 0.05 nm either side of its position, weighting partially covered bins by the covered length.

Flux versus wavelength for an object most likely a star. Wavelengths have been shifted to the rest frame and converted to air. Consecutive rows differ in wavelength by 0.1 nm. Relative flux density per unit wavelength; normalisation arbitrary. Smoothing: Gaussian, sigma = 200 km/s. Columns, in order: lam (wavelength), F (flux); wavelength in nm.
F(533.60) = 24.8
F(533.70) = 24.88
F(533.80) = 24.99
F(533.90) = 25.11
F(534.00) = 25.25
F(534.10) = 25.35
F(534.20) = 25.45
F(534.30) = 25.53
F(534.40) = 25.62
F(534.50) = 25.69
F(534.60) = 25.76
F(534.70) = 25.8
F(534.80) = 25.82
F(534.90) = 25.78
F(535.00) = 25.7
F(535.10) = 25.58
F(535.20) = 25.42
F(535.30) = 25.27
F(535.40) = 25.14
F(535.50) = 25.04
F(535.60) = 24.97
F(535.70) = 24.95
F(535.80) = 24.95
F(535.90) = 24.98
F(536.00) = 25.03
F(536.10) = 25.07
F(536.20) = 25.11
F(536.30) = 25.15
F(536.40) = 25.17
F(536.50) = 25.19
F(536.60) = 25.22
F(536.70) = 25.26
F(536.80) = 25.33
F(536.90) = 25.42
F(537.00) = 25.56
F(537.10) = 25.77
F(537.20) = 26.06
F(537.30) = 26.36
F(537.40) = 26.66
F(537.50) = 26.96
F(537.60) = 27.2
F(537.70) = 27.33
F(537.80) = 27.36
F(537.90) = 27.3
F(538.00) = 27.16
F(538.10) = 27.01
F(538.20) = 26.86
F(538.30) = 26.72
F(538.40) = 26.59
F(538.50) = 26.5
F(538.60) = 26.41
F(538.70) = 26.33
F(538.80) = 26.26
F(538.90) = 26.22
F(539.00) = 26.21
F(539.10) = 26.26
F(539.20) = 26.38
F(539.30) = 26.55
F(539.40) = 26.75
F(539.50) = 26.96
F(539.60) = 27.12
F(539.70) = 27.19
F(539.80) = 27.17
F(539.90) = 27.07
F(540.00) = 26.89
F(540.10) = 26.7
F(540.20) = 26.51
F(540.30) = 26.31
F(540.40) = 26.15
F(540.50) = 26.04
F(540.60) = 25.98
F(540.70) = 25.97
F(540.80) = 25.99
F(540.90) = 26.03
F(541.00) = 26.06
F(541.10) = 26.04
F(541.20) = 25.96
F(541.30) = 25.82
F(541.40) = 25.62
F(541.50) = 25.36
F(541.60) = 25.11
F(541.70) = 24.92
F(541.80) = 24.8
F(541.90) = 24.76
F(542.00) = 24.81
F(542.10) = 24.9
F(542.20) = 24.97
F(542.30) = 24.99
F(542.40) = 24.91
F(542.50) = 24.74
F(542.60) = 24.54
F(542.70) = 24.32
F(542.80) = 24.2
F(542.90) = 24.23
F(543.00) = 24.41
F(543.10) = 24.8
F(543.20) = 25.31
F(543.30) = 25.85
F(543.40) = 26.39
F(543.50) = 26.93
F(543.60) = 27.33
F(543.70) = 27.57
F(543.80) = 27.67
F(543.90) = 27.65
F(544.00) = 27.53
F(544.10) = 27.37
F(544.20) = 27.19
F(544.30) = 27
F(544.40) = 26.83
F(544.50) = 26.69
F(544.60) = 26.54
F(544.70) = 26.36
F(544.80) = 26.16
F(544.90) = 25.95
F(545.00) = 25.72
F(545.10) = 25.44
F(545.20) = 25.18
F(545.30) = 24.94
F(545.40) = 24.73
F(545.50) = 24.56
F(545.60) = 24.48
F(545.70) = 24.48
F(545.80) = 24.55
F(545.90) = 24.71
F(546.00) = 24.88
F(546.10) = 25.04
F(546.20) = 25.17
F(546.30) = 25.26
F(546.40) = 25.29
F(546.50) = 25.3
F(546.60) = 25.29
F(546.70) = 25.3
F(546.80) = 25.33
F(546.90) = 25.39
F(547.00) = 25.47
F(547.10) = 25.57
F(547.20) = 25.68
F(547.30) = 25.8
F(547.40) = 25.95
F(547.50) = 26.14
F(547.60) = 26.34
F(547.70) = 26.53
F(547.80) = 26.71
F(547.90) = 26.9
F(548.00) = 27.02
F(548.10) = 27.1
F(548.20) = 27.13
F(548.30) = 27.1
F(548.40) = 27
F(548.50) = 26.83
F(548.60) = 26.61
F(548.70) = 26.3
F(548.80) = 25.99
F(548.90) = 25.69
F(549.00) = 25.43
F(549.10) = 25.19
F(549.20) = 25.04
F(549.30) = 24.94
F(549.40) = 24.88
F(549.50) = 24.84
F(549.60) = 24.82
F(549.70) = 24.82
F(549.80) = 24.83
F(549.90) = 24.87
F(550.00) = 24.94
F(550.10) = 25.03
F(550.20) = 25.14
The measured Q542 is 0.22 nm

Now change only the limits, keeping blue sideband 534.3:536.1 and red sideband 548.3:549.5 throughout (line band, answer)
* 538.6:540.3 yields -0.08 nm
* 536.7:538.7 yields -0.08 nm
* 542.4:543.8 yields 0.01 nm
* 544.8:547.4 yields 0.05 nm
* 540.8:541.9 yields 0.00 nm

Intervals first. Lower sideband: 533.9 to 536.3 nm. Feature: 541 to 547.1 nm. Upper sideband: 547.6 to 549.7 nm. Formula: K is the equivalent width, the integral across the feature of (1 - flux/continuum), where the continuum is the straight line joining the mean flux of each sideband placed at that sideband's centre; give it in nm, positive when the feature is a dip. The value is 0.06 nm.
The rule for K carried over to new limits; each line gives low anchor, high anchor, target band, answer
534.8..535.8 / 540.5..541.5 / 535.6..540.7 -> -0.119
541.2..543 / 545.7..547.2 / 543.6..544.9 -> -0.103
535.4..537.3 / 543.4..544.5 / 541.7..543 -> 0.104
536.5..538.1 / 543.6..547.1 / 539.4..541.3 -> -0.023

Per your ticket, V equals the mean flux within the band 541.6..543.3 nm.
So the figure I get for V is 24.8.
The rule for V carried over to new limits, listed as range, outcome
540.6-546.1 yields 25.6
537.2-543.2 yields 26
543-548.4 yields 26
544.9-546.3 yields 25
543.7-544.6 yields 27.2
